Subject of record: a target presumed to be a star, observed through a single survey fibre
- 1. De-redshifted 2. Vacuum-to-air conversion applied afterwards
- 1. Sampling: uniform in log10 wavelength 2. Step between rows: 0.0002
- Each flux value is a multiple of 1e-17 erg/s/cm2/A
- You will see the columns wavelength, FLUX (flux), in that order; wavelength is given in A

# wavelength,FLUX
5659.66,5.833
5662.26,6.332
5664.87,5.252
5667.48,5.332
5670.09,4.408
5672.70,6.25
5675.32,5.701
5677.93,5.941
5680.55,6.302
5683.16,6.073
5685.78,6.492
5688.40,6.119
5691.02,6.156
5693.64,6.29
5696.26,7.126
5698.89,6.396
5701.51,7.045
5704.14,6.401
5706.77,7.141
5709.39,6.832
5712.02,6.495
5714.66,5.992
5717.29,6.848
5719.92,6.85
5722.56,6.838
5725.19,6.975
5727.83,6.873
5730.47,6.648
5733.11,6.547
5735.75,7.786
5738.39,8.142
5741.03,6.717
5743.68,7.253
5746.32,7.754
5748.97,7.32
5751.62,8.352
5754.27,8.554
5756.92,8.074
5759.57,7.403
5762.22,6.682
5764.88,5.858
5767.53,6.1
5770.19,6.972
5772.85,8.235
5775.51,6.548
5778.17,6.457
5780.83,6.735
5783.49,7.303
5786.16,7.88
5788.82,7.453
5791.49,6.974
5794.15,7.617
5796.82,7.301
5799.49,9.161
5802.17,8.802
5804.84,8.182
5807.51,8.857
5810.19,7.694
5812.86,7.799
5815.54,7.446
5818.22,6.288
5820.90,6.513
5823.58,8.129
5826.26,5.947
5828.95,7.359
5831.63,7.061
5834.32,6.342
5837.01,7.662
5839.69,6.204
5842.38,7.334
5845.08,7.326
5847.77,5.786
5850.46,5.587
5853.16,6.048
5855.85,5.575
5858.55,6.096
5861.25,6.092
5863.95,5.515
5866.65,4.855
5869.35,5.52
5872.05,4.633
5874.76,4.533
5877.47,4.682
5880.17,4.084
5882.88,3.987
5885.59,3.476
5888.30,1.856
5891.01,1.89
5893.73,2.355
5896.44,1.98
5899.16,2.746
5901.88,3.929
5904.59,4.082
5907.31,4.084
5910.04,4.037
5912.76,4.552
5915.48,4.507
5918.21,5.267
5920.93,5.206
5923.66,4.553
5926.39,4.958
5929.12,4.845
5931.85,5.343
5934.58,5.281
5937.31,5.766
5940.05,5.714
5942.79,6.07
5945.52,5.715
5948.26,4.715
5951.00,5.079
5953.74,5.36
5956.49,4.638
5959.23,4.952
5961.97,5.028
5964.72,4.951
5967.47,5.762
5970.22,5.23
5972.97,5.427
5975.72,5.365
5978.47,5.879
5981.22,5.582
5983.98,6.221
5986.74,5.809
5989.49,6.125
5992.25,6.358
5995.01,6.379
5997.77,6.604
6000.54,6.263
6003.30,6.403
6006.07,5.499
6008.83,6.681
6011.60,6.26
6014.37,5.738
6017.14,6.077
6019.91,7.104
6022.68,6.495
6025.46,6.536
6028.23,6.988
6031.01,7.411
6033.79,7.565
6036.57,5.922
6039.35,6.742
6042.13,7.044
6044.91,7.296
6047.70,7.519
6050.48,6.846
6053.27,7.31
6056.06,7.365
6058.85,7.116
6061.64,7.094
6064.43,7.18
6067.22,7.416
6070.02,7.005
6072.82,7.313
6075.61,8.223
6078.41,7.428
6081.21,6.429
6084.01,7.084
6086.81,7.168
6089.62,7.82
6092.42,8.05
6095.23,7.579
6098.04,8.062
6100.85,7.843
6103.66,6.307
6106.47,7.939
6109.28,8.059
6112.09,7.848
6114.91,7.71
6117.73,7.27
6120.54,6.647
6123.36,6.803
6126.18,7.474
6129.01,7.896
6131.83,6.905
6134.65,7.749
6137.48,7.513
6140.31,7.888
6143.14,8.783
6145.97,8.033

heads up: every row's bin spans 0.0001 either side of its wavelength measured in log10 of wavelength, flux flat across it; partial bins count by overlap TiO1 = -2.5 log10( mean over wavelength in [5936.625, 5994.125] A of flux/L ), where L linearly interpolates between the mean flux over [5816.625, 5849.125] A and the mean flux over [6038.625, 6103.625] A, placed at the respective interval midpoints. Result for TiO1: 0.28 mag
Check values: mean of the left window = 6.83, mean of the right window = 7.33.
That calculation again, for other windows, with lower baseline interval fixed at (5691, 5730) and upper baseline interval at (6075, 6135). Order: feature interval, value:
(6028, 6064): 0.036 mag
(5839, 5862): 0.121 mag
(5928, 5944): 0.281 mag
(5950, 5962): 0.389 mag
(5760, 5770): 0.066 mag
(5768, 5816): -0.113 mag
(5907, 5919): 0.497 mag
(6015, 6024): 0.126 mag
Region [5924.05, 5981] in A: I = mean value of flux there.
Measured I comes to 5.3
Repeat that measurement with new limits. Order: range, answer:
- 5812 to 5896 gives 5.55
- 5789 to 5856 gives 7.19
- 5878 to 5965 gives 4.41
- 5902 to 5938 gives 4.76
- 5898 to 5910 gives 3.76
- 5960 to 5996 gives 5.68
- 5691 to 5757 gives 7.05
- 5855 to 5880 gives 5.22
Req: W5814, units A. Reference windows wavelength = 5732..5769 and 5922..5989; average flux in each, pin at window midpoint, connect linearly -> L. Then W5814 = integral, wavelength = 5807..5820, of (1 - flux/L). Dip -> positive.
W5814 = -1.5 A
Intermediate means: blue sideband 7.33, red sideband 5.35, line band 7.5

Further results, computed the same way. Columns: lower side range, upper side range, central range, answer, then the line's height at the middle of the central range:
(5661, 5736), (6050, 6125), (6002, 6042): 3.67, 7.21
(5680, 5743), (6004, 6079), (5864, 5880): 4.64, 6.82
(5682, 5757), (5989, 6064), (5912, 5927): 4.30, 6.79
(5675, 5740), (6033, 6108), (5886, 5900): 9.52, 6.98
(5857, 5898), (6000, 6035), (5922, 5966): 0.54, 5.26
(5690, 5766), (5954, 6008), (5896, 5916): 7.57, 6.1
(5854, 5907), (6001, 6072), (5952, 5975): 1.59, 5.56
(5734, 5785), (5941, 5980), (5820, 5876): 1.97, 6.4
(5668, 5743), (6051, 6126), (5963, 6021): 9.68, 7.17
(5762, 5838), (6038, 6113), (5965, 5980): 3.79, 7.34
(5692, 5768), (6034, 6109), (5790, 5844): -2.63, 7.09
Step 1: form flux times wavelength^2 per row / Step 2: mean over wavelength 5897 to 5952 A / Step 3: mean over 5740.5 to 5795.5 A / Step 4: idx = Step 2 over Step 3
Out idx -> 0.70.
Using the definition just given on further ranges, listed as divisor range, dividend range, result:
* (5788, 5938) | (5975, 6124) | 1.31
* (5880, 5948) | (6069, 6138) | 1.86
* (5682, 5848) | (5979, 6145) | 1.10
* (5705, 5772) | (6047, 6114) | 1.18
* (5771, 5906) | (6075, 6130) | 1.36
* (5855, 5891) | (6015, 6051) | 1.59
